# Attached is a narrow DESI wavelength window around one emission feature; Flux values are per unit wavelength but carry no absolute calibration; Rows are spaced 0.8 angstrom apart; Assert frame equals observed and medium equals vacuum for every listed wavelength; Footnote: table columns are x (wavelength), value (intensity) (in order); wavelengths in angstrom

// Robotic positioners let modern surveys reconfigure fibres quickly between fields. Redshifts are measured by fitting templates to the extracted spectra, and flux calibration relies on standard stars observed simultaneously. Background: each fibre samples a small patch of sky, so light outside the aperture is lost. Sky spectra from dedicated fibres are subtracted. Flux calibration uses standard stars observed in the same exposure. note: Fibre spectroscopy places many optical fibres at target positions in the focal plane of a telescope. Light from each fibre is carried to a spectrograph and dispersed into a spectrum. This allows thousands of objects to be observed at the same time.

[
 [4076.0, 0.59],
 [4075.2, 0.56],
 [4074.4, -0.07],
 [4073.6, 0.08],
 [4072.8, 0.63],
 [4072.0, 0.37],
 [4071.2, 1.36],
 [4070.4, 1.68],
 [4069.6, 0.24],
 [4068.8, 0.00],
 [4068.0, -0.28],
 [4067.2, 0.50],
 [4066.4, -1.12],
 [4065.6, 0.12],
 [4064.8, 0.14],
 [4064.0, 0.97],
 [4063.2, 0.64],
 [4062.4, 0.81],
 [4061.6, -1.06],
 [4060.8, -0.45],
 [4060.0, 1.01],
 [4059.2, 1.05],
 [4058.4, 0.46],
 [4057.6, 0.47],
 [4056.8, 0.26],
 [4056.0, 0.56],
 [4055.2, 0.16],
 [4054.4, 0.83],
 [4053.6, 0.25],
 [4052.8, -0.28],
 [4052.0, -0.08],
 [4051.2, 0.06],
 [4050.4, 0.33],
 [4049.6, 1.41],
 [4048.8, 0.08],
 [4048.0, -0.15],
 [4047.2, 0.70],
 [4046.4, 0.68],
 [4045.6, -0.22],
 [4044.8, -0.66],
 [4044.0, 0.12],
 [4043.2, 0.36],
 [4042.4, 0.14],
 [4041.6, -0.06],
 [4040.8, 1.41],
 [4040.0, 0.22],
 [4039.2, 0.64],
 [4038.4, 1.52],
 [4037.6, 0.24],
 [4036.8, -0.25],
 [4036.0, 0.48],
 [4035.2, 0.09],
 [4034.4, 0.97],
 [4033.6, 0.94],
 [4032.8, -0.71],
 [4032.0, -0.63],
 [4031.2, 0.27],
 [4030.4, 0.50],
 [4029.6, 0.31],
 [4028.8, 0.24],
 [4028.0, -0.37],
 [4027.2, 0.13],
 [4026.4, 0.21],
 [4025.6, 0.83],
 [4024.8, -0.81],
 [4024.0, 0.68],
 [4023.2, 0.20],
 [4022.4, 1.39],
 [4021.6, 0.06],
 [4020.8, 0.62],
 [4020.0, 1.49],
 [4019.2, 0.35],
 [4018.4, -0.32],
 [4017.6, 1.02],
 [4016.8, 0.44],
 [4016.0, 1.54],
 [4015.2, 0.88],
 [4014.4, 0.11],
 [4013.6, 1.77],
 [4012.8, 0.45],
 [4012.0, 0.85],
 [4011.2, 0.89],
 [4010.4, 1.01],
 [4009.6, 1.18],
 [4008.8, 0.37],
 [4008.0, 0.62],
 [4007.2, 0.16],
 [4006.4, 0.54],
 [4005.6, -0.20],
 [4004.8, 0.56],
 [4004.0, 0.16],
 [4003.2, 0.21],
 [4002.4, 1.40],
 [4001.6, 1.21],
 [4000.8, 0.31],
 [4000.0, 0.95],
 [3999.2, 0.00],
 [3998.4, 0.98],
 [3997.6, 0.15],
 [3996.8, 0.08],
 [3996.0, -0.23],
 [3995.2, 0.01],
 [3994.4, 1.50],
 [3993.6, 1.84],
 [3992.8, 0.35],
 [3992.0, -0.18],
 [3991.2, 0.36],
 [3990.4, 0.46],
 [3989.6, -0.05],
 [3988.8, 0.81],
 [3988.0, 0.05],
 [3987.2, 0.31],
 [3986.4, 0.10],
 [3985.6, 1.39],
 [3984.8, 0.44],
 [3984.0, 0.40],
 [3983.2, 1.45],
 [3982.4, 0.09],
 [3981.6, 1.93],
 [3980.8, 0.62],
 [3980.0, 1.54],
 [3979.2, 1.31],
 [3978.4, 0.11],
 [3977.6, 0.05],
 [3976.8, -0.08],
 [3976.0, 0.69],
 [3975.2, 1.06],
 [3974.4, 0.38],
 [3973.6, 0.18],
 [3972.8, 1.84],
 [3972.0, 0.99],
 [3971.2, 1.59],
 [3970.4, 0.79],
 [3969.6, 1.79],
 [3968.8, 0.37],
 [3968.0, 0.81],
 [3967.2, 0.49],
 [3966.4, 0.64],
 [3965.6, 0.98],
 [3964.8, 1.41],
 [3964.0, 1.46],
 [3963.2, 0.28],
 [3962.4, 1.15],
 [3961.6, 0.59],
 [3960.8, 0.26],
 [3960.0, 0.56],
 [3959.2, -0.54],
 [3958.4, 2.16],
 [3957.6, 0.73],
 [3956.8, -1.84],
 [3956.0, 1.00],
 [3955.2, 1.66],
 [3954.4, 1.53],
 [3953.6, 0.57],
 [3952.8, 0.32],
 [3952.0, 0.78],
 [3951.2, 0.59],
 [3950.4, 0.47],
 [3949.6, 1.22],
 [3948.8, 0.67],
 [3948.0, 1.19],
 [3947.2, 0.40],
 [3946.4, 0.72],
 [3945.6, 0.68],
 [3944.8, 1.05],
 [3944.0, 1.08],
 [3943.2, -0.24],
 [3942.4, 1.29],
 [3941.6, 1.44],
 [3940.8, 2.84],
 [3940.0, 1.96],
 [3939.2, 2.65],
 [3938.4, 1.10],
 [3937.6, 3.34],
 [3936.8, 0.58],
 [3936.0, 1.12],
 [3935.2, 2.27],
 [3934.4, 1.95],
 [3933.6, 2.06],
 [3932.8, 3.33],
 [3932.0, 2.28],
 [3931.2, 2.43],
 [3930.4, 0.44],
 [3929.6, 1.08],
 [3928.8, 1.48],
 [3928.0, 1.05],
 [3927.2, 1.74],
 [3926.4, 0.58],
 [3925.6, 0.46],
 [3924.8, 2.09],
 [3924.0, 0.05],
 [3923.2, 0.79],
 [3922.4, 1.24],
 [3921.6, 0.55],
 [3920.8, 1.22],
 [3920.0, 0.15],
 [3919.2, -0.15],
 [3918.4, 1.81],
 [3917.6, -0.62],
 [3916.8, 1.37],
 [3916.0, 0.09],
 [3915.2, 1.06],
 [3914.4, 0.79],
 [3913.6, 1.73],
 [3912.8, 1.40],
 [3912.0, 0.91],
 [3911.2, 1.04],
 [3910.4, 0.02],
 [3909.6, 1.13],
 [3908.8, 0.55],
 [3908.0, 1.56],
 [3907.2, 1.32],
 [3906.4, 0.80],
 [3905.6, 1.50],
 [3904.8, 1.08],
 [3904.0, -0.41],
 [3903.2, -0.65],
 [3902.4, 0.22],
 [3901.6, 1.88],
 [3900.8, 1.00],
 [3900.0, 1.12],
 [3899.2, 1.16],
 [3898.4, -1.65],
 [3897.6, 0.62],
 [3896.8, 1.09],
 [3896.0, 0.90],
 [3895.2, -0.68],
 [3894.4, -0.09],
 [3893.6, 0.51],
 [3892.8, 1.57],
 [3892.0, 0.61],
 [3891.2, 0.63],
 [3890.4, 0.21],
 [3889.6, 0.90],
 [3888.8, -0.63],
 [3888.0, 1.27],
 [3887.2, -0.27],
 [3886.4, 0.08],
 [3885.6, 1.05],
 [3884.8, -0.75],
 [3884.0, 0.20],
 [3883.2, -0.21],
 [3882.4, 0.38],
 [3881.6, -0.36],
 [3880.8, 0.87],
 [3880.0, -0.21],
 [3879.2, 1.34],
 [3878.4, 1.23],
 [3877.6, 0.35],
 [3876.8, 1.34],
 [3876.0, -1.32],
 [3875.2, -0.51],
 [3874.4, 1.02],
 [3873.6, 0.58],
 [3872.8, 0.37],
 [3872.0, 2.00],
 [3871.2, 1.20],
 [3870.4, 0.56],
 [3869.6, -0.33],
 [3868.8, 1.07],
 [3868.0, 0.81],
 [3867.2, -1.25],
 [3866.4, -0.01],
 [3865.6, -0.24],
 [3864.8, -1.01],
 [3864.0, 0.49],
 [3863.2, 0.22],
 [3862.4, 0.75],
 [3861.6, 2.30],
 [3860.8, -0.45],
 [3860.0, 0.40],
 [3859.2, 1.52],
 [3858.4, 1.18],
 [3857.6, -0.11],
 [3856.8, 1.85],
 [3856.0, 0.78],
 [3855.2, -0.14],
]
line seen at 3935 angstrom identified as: Lyman alpha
